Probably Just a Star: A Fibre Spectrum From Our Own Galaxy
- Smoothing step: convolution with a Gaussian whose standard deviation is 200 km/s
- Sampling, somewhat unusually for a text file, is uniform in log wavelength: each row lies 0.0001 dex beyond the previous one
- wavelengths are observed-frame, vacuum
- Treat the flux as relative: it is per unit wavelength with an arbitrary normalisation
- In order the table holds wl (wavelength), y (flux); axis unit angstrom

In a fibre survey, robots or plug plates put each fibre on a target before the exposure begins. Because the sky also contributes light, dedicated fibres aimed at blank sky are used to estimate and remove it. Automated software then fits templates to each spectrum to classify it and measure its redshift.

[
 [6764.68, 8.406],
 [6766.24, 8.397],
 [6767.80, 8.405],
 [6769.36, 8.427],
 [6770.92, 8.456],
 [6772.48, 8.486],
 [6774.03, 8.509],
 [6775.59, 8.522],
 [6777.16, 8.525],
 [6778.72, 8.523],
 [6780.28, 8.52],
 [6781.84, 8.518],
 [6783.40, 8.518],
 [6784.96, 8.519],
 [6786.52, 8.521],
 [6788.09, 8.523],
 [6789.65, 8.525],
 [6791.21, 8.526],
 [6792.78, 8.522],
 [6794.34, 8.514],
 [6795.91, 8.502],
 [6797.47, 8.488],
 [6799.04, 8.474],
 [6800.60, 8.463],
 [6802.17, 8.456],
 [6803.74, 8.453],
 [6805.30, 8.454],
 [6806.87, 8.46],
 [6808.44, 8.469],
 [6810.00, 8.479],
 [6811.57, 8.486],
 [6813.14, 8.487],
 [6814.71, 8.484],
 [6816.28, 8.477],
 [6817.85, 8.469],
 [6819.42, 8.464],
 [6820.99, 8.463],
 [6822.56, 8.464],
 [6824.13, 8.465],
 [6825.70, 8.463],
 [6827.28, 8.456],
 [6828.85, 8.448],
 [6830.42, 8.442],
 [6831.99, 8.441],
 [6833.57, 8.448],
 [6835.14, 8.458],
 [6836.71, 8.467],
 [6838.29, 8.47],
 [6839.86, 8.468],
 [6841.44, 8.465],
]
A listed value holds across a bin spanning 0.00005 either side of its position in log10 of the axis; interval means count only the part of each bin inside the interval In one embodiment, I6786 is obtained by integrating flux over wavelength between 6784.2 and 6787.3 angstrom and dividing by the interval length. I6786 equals 8.53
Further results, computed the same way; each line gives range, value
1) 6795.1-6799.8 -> 8.48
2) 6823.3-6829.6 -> 8.45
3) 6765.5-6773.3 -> 8.44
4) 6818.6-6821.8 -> 8.47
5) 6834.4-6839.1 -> 8.47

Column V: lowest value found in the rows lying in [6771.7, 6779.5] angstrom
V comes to 8.486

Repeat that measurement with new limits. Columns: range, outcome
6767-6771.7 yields 8.405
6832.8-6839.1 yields 8.448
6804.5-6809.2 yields 8.454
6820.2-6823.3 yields 8.463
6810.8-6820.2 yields 8.464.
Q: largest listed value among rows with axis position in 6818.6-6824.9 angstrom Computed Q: 8.465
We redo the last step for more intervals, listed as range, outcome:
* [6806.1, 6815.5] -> 8.487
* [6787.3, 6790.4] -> 8.525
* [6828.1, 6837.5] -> 8.467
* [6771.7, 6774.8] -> 8.509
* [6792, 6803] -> 8.522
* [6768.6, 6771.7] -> 8.456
